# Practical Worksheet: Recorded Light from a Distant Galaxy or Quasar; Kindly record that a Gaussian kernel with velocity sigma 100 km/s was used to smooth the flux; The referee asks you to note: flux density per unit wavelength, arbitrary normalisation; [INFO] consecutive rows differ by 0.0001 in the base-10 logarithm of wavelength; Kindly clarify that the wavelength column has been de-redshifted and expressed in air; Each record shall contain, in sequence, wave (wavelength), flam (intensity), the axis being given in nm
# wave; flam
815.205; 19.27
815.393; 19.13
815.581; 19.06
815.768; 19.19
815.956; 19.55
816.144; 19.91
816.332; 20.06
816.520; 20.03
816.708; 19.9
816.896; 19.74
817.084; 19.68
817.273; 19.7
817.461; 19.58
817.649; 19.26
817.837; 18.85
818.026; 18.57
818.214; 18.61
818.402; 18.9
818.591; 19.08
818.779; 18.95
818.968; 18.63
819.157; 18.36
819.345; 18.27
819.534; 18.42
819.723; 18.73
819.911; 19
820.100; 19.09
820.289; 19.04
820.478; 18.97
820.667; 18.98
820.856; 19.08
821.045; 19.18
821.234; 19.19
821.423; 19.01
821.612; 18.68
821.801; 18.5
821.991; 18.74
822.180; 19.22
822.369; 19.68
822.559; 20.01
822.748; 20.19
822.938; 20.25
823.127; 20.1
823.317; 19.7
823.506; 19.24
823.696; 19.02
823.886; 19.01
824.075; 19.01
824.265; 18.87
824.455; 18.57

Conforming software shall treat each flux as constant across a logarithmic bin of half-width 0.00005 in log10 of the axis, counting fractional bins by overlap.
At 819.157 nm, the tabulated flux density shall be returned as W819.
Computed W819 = 18.36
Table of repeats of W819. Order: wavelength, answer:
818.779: 18.95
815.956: 19.55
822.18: 19.22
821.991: 18.74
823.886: 19.01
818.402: 18.9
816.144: 19.91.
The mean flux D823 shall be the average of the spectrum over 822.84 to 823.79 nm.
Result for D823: 19.7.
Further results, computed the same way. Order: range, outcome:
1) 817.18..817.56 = 19.7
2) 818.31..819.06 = 18.9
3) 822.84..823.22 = 20.2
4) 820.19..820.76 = 19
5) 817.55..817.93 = 19.1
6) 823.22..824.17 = 19.2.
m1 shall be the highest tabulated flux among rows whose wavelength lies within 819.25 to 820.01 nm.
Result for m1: 19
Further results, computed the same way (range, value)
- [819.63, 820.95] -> 19.09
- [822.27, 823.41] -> 20.25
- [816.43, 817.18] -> 20.03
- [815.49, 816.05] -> 19.55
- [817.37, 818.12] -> 19.58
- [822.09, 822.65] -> 20.01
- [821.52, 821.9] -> 18.68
